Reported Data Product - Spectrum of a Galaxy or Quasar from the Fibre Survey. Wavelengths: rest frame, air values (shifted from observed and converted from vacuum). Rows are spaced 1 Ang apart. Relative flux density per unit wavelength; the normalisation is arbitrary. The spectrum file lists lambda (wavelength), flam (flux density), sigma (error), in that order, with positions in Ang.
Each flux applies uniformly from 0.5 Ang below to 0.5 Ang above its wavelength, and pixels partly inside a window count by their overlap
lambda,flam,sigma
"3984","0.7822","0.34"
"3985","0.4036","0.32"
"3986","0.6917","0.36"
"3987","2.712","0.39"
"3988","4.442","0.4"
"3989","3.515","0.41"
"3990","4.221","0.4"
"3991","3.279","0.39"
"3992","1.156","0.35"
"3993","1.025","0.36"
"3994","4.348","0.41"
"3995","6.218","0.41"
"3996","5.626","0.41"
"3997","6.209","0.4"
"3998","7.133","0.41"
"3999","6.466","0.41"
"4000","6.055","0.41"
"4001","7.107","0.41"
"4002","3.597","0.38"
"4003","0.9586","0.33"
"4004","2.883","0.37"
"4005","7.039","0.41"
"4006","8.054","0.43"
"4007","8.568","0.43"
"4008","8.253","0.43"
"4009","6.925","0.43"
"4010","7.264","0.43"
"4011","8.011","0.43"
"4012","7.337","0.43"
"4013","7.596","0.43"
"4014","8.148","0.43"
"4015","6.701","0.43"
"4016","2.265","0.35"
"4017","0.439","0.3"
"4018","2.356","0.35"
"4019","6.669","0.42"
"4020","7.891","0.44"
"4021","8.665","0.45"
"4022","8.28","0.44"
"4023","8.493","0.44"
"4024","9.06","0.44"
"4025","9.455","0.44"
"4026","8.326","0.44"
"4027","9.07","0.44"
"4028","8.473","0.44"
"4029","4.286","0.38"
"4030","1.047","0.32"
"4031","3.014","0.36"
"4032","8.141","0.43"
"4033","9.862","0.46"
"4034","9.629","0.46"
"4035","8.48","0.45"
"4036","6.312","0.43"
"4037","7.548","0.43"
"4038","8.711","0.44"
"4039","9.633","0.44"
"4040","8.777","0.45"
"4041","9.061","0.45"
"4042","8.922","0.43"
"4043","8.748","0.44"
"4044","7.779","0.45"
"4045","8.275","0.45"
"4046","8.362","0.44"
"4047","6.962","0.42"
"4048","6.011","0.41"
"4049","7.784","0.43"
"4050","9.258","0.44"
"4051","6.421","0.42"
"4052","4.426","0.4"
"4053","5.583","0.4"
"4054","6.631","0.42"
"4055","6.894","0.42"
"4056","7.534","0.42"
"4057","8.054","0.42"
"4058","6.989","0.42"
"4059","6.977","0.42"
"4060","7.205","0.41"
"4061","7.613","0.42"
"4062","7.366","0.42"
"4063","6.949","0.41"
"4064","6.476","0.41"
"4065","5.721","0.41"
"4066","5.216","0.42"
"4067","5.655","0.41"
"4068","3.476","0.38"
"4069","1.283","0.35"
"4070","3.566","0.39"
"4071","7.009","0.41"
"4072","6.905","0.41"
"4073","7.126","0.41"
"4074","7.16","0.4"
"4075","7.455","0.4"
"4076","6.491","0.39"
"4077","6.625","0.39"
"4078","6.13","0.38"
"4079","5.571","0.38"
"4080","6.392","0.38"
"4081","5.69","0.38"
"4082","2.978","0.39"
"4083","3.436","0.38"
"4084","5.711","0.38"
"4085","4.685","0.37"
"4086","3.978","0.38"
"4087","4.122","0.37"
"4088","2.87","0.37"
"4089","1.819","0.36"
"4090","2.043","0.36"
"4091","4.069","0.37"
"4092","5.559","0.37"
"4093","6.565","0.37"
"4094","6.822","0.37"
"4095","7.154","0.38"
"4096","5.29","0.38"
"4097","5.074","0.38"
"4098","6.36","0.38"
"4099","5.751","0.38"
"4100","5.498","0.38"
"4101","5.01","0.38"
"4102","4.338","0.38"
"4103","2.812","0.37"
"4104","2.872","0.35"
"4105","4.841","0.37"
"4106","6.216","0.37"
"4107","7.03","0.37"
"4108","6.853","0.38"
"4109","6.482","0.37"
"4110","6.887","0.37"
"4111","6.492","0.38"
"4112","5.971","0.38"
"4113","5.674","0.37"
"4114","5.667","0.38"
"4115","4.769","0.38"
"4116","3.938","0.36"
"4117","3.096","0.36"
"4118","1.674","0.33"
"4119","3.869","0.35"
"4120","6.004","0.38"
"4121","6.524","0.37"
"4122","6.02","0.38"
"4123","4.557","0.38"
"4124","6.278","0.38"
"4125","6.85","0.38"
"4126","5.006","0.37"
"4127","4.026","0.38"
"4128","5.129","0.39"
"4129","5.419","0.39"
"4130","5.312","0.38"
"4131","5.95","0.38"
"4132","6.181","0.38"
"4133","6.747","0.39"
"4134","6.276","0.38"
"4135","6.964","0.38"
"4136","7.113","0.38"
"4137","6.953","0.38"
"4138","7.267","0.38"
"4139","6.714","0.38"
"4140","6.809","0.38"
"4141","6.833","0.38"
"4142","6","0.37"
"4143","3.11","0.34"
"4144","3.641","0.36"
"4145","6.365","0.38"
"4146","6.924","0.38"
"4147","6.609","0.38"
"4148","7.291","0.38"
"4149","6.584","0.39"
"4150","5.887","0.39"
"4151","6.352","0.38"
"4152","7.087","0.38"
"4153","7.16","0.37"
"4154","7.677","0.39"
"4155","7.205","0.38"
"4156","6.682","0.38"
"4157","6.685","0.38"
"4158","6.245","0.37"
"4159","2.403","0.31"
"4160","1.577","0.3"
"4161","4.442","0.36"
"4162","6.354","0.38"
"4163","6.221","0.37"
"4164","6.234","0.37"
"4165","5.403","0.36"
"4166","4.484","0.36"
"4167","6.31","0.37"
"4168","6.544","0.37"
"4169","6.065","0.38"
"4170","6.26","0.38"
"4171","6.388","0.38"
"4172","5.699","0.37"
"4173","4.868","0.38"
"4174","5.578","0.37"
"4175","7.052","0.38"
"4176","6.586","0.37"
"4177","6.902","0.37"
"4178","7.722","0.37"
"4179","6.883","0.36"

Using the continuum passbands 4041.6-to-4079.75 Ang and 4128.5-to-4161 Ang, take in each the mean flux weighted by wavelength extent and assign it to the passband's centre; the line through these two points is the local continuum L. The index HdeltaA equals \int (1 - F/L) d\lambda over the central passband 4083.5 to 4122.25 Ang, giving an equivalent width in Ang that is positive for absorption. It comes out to 8.13 Ang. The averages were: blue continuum 6.64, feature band 5.03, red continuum 6.1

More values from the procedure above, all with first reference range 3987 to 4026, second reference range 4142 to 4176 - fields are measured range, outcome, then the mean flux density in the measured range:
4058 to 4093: 2.8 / 5.37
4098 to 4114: 0.8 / 5.55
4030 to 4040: -3.1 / 7.62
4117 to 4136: 1.3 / 5.47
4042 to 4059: -4.2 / 7.27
